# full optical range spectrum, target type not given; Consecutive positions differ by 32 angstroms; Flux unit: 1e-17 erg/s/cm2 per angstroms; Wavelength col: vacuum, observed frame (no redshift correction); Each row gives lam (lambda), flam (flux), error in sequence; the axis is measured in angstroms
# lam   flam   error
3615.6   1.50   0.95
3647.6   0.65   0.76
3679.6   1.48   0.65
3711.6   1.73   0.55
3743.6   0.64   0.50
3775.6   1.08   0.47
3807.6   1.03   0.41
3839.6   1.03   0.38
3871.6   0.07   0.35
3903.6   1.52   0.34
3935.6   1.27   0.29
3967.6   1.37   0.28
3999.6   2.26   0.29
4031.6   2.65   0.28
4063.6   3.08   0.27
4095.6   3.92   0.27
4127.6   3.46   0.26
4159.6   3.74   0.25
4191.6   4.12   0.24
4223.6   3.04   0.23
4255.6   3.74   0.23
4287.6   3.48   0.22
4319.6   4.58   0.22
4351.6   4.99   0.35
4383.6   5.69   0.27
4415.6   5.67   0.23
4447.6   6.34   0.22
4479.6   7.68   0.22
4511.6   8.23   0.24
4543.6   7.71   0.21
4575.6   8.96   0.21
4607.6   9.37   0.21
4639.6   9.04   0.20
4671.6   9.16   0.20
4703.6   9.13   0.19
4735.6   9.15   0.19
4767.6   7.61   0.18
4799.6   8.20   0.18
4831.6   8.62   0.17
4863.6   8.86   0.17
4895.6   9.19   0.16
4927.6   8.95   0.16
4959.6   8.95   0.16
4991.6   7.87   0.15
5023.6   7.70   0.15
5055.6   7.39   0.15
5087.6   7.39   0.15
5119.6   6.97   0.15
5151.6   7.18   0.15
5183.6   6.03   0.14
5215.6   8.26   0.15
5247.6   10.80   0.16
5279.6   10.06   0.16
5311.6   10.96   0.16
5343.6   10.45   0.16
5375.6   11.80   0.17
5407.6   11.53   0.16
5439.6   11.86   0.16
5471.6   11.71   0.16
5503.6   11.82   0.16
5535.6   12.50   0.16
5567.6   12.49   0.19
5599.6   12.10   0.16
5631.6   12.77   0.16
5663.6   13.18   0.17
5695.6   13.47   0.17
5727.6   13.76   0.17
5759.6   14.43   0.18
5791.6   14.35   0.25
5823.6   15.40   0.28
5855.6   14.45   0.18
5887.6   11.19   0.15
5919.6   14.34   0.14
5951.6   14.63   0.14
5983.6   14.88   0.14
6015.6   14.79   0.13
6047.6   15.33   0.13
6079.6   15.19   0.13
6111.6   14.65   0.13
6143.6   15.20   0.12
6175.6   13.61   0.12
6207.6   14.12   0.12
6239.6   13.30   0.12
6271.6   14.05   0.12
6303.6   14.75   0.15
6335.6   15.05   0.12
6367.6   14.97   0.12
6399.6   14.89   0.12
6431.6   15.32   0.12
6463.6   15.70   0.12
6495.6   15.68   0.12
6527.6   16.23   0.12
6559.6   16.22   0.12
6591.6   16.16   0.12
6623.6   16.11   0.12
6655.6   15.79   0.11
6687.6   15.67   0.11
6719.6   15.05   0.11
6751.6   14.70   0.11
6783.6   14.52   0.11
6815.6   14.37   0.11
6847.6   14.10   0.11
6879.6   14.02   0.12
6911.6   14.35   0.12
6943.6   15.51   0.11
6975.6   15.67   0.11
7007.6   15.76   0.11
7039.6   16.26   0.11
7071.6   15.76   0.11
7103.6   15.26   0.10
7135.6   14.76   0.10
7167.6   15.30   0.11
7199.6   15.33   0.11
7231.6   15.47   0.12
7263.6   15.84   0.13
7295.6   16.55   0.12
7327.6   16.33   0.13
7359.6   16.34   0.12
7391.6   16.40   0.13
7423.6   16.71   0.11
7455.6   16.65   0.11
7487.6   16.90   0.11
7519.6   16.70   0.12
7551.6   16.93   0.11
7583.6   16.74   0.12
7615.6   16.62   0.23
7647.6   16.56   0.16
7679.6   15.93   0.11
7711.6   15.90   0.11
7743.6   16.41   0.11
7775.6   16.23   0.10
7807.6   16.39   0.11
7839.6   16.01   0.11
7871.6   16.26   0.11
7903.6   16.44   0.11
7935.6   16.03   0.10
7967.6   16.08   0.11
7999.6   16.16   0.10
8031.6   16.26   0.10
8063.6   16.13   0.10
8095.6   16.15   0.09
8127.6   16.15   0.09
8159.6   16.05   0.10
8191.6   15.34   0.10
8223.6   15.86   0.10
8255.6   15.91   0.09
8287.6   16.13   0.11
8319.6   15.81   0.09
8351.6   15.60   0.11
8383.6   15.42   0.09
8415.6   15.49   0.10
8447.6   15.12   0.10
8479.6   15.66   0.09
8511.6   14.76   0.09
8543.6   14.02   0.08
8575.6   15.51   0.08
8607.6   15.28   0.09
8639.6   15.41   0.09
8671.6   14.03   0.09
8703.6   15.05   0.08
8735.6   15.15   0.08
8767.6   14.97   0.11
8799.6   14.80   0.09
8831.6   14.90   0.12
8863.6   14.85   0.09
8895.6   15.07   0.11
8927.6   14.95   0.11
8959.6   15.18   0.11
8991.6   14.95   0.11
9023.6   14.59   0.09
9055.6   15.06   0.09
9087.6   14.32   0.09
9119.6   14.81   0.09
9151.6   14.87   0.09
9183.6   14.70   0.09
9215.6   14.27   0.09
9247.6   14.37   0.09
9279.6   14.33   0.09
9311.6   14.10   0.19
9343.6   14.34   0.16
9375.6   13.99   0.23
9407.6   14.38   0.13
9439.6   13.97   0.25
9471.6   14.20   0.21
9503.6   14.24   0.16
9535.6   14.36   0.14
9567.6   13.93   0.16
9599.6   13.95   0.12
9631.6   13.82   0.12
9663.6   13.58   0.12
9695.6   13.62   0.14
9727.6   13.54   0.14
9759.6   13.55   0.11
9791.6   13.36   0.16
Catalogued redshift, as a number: 0.000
